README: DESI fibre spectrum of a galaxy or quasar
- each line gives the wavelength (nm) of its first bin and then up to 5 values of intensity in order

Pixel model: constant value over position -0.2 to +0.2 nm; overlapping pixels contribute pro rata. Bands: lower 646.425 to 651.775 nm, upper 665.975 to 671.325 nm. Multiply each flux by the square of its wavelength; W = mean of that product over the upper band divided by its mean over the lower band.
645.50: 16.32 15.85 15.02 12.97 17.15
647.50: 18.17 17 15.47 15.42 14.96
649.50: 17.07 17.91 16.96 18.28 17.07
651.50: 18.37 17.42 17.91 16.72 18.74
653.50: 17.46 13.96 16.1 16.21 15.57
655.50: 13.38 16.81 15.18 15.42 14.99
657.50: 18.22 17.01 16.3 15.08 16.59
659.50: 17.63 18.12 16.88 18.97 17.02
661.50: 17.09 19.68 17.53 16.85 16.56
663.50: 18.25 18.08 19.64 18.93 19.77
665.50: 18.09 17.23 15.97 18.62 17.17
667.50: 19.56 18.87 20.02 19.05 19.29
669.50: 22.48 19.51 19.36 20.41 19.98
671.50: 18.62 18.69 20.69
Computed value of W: 1.22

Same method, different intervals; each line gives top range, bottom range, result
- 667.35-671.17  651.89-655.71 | 1.28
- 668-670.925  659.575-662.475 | 1.15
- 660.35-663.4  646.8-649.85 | 1.12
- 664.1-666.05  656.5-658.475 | 1.17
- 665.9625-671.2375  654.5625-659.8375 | 1.24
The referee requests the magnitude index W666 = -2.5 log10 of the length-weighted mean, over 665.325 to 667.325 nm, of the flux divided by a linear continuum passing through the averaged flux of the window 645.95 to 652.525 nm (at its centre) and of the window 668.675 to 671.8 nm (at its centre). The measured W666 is 0.108 mag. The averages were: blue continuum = 16.7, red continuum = 19.8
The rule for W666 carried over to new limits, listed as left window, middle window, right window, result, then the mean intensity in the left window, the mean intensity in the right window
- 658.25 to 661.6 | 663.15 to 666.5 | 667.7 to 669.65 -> 0.028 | 17.1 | 19.9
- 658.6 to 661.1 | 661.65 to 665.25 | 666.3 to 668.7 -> -0.025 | 17.3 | 18.6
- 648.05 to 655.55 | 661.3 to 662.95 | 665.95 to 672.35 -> 0.025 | 16.6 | 19.2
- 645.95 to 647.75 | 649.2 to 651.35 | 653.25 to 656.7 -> -0.105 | 15.9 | 15.6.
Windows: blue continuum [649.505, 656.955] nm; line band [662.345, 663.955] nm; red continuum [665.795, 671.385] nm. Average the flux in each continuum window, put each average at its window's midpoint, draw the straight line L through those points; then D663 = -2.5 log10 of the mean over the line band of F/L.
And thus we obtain 0.05 mag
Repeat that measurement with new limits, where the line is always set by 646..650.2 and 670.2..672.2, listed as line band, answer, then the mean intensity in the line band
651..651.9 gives -0.07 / 17.7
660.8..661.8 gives 0.03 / 17.5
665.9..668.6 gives 0.04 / 18.3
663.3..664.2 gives 0.00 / 18.3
